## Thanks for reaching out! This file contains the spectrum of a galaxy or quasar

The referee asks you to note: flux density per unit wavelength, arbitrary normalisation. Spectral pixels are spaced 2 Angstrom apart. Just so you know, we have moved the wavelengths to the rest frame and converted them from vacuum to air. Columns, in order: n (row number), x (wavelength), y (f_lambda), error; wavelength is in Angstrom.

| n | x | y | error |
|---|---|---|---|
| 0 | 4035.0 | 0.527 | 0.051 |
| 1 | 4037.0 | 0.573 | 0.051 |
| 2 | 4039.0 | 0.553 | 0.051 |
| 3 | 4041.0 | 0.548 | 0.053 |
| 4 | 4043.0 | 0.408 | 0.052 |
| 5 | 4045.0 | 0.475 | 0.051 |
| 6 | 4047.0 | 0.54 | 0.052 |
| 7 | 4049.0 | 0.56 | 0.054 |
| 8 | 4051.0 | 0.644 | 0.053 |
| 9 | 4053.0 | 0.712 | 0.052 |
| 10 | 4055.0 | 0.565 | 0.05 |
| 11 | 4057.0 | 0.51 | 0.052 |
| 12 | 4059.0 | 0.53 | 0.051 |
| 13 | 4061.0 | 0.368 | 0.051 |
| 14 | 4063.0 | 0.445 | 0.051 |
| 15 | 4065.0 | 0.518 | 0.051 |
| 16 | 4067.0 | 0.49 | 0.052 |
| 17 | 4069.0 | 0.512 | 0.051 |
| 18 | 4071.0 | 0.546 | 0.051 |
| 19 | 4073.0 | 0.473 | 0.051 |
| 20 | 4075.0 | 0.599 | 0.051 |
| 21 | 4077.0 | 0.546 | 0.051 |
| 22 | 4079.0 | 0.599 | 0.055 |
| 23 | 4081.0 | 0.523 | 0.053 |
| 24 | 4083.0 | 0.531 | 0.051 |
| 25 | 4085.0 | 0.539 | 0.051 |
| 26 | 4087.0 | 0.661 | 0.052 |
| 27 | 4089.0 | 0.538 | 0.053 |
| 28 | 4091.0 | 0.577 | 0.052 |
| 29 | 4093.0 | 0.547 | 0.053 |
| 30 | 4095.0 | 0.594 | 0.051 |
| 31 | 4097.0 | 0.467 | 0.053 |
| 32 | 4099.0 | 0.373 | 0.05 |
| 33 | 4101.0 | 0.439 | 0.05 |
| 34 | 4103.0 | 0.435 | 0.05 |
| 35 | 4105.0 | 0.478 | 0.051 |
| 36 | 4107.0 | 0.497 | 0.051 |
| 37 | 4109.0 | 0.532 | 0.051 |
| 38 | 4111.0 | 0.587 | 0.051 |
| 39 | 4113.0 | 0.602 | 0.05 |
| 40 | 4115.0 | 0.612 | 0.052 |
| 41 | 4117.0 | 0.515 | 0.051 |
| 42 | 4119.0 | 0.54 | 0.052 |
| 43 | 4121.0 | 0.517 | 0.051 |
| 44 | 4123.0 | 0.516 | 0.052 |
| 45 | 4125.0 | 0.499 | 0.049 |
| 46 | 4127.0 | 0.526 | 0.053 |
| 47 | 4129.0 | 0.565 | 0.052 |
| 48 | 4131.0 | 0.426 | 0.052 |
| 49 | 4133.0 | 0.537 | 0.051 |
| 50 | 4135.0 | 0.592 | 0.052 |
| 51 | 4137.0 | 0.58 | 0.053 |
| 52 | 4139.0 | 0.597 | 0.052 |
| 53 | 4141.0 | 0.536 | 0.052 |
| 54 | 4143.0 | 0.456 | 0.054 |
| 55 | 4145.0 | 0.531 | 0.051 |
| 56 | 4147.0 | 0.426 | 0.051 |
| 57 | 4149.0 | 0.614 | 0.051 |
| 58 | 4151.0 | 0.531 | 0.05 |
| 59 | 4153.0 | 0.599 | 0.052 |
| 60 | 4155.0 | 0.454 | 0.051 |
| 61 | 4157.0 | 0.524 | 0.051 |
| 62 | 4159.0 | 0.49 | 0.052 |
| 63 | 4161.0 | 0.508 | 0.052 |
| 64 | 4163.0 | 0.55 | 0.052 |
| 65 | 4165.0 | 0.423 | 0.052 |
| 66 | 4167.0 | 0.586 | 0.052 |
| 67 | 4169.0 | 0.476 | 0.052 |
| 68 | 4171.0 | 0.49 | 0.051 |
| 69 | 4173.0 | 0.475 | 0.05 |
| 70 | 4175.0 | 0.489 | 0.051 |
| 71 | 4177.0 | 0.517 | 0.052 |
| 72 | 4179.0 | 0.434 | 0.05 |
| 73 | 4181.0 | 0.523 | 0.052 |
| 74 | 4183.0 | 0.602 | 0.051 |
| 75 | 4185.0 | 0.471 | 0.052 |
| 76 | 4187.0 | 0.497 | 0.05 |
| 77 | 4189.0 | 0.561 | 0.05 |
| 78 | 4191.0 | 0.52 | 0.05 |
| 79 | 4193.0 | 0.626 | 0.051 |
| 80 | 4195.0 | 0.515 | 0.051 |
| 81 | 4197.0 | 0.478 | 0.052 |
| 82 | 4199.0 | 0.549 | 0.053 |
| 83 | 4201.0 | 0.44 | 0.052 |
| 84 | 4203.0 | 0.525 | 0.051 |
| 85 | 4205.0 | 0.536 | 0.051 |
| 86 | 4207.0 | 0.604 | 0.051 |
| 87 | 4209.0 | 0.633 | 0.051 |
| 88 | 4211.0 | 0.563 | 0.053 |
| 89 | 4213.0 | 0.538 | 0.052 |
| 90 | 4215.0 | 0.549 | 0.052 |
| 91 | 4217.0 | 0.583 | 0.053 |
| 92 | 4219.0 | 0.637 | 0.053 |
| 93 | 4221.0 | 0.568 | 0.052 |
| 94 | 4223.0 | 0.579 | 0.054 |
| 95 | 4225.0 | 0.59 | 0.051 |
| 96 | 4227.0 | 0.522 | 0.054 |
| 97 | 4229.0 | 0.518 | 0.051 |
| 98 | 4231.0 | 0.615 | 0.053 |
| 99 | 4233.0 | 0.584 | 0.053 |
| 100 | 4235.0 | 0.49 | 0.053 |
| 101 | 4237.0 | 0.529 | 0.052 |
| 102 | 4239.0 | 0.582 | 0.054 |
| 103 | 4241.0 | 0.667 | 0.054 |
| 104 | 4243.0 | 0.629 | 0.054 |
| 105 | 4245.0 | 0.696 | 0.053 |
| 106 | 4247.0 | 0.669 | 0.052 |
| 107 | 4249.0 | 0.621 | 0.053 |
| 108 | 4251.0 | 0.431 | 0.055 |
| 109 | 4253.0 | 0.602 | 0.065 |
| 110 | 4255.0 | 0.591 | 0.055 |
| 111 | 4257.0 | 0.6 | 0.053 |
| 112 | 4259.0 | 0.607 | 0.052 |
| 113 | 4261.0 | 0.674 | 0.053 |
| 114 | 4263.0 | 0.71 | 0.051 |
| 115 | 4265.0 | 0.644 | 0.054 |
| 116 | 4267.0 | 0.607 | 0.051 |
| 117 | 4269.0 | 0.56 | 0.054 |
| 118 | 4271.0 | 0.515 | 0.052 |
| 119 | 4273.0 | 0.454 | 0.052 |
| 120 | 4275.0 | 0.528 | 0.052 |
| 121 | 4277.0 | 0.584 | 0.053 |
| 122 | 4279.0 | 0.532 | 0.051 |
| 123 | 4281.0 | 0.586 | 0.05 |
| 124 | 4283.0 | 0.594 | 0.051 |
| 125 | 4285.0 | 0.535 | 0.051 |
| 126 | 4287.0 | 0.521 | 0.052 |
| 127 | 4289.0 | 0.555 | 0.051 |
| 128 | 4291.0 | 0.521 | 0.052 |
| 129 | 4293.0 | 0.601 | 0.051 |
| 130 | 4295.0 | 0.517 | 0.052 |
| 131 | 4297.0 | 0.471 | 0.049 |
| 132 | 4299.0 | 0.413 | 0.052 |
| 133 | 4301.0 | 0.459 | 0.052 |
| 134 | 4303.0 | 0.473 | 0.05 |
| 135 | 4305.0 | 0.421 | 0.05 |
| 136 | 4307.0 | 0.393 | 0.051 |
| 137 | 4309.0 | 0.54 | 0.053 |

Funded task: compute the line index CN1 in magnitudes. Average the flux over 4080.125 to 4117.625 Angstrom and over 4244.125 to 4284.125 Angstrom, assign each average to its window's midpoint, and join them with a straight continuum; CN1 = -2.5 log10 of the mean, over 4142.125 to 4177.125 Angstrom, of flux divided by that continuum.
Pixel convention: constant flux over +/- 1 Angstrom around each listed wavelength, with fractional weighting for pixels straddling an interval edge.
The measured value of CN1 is 0.09 mag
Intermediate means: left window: 0.529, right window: 0.59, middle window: 0.508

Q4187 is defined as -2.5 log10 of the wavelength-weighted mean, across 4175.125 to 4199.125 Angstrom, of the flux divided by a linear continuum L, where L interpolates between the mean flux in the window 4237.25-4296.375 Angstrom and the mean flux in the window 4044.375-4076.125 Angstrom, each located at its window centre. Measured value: 0.081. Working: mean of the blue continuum 0.531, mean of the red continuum 0.582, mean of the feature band 0.522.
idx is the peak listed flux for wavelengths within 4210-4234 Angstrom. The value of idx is 0.637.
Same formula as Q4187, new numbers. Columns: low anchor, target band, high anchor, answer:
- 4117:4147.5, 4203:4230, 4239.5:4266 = 0.05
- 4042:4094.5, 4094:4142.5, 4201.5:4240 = 0.05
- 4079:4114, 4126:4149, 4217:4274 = 0.03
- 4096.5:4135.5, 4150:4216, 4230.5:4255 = 0.06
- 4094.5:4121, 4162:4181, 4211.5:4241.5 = 0.10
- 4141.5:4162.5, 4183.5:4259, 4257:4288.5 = -0.03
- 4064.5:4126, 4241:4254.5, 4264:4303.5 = -0.15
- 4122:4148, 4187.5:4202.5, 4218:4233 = 0.06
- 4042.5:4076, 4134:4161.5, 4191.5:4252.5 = 0.03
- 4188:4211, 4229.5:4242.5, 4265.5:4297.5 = -0.06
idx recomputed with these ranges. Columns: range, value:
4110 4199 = 0.626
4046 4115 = 0.712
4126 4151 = 0.614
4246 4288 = 0.71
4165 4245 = 0.696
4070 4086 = 0.599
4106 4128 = 0.612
